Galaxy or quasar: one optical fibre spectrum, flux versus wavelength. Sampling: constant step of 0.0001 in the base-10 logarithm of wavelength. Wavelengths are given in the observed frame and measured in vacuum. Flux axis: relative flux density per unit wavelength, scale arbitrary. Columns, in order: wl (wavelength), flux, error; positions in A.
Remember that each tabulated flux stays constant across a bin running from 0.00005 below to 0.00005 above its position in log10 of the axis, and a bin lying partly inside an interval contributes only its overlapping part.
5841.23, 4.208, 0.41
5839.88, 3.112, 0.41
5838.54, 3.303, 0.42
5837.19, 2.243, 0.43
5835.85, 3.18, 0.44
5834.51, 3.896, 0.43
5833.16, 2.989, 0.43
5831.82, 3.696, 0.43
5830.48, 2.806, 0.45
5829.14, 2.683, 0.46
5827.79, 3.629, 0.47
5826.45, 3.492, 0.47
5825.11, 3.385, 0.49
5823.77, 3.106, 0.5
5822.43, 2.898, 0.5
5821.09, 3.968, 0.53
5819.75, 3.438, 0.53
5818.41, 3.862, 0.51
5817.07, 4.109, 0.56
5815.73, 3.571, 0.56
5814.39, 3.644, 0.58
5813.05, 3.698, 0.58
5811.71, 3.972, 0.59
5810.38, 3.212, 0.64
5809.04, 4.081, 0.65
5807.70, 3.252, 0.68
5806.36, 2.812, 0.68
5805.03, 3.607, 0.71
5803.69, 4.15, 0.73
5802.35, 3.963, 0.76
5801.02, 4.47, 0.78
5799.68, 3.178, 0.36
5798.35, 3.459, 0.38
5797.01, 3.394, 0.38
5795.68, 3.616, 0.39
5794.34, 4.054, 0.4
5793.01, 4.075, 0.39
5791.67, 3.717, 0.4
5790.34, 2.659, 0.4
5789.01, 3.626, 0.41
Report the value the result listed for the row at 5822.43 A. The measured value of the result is 2.898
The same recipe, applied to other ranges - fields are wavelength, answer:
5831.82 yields 3.696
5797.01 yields 3.394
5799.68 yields 3.178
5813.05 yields 3.698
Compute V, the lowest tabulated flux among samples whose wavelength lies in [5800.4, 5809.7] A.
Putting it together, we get 2.812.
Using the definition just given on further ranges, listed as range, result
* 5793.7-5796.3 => 3.616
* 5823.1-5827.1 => 3.106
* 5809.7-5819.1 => 3.212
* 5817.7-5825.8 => 2.898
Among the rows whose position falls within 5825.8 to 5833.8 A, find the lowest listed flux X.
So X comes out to 2.683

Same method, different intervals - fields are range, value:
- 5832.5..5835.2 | 2.989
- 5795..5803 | 3.178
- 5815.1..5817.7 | 3.571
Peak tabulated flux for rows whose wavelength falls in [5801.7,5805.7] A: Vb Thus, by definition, 4.15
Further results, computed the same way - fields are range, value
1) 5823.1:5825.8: 3.385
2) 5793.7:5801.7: 4.47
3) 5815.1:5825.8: 4.109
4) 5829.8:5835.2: 3.896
